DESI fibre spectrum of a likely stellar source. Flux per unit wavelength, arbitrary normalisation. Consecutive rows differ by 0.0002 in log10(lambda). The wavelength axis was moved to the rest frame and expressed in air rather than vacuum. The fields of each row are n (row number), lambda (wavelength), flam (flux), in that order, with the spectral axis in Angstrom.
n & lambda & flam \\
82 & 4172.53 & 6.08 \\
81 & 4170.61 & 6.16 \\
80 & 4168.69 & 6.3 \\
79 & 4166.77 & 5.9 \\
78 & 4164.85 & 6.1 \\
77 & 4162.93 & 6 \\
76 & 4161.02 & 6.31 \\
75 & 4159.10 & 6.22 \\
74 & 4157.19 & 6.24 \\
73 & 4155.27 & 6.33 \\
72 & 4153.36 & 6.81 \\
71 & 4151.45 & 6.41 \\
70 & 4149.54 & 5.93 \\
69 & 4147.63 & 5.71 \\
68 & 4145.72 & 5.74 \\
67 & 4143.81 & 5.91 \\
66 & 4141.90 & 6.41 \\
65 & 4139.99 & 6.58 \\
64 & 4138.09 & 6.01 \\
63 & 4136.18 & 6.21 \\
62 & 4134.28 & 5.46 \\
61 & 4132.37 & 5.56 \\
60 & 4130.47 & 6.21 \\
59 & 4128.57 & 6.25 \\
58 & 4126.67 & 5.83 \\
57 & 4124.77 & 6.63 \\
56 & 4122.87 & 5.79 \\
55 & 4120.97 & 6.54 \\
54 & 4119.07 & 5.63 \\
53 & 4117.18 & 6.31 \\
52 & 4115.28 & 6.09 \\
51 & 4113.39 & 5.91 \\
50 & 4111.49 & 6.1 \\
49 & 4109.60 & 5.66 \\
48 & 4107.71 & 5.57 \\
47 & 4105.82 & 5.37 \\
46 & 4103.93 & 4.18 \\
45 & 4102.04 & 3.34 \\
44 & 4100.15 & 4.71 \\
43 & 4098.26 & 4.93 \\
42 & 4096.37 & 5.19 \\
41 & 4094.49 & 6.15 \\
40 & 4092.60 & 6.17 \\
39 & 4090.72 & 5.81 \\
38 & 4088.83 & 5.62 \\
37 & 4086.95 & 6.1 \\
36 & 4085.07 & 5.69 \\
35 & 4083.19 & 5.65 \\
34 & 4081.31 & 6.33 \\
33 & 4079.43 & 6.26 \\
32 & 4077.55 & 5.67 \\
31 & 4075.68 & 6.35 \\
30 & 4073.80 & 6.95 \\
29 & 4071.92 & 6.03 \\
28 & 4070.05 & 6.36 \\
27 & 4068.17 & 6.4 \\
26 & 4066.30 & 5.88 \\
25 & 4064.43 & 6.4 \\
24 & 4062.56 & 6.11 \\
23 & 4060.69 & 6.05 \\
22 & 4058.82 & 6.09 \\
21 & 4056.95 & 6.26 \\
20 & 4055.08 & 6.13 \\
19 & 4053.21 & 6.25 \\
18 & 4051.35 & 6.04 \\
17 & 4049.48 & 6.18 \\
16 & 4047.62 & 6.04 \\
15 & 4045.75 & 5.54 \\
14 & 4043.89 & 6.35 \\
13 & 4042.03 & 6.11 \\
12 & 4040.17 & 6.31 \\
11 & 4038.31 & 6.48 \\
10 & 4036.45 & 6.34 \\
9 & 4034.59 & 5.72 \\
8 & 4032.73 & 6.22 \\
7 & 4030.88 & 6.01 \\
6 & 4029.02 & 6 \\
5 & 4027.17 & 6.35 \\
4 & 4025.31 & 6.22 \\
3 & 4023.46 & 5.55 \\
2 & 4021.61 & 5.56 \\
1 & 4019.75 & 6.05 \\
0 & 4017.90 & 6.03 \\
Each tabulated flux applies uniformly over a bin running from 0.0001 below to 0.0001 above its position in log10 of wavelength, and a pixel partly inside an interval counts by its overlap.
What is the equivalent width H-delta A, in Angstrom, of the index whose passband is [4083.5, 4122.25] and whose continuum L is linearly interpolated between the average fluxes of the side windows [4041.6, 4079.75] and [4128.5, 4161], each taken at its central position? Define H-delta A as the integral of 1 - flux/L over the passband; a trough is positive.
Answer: 3.7 Angstrom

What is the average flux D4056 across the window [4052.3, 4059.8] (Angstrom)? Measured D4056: 6.18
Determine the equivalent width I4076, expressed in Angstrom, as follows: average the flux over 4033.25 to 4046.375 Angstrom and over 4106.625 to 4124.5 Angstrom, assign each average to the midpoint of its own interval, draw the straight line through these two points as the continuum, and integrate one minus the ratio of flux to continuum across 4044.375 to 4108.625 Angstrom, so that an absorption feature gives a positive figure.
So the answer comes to 2.6 Angstrom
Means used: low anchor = 6.14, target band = 5.82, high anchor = 5.98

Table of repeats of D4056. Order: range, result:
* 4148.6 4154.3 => 6.39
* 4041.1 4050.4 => 6.05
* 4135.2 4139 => 6.1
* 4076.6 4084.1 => 5.98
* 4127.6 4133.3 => 6.01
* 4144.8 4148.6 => 5.73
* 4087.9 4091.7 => 5.72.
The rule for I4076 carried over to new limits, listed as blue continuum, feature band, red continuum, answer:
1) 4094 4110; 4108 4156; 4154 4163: -3.70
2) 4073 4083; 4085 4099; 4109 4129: 1.07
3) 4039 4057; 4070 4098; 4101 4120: -1.31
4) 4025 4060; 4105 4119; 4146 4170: 0.71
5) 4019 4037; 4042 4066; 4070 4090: -0.31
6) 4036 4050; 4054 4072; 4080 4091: -0.44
